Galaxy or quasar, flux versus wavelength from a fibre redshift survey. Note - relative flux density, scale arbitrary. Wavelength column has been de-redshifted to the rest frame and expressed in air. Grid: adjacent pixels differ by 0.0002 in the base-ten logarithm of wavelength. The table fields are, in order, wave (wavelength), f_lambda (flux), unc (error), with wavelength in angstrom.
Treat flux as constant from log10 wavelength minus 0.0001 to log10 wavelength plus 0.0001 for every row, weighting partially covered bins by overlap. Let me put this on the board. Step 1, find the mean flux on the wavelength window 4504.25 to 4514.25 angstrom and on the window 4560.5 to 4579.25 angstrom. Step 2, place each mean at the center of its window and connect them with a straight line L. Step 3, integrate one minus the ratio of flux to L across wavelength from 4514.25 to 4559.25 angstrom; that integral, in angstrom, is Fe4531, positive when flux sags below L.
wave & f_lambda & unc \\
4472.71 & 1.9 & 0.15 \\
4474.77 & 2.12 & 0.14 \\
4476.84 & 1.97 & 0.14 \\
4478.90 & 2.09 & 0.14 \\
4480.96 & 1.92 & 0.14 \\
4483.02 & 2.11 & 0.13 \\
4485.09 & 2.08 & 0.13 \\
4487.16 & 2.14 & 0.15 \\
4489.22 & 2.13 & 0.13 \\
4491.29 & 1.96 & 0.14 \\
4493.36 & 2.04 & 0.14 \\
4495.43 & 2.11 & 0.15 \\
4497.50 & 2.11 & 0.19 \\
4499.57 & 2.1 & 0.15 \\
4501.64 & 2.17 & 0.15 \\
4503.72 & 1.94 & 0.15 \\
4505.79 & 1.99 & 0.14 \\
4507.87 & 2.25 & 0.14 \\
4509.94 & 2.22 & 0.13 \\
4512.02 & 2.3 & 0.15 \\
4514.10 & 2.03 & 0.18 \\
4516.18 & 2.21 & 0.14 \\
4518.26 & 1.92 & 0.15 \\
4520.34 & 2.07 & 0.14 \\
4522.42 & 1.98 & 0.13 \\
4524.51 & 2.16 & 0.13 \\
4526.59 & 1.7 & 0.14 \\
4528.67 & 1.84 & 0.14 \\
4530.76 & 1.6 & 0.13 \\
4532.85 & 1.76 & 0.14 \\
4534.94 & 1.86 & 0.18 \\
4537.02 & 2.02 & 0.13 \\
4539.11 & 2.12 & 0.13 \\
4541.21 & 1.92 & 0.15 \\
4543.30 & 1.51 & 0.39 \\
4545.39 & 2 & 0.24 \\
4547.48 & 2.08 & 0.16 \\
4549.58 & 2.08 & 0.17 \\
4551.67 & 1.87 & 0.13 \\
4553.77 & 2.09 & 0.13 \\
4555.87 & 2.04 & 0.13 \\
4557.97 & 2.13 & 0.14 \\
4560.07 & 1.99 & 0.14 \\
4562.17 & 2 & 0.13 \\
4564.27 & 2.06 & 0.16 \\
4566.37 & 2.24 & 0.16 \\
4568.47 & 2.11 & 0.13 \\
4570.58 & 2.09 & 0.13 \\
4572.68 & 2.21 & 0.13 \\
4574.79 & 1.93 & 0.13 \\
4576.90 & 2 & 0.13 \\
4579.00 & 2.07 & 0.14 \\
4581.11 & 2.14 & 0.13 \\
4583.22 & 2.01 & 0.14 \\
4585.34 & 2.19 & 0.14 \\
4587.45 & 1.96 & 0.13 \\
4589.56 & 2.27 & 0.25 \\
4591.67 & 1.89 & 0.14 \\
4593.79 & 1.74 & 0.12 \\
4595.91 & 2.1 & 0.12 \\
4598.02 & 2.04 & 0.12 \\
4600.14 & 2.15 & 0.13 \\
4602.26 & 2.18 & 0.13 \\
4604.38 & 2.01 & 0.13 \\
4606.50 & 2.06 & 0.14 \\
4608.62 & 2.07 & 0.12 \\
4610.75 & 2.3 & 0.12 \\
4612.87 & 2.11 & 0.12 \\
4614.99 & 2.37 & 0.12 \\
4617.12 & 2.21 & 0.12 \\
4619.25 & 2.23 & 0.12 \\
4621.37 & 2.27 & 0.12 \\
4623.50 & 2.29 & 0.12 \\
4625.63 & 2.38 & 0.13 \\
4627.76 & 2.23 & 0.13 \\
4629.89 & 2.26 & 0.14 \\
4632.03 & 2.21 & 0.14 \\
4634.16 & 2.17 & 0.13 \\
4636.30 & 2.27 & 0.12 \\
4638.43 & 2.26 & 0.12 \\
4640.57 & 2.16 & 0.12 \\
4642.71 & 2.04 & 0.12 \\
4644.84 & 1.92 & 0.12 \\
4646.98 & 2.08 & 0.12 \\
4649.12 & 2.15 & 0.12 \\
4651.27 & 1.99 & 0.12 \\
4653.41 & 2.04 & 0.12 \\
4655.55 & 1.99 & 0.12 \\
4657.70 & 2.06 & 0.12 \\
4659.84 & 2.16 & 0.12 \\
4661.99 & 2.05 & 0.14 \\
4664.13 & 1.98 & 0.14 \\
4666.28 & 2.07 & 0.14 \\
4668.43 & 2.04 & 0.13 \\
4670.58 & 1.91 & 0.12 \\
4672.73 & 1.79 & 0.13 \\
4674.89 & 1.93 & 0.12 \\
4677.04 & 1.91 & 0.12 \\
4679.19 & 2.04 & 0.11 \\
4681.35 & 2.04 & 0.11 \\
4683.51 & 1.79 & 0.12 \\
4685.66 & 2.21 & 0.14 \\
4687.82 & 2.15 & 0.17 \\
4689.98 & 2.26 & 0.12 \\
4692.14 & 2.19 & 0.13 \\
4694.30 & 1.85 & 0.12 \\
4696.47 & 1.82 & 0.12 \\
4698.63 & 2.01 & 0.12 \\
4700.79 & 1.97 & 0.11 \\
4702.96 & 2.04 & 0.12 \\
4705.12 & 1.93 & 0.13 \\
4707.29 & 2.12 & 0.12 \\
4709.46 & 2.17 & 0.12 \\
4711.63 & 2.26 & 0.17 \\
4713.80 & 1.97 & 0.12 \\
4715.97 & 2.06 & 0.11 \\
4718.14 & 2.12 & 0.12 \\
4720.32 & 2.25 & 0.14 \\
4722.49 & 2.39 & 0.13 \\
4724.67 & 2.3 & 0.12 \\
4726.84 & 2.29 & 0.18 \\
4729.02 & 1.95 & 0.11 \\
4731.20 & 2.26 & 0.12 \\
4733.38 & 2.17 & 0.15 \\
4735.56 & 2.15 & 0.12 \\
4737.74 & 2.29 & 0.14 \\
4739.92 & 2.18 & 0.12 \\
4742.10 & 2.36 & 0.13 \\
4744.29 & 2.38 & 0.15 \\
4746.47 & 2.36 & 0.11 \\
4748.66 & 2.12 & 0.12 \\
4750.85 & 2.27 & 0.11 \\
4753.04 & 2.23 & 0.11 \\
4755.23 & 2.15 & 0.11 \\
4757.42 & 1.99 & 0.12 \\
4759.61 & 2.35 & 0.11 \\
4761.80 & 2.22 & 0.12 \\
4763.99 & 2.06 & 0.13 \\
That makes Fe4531 3.6 angstrom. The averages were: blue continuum 2.16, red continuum 2.08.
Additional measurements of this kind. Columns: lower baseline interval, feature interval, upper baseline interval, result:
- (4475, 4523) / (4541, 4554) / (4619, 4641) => 1.32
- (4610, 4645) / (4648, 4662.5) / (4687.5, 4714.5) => 0.65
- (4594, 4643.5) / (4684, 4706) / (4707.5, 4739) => 1.49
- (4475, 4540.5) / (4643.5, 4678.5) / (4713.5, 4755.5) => 2.46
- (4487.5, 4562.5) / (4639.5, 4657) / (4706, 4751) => 0.68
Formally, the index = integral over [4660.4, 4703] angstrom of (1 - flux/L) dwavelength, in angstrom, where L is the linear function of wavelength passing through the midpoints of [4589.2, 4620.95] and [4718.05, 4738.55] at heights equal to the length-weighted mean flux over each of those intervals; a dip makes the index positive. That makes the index 3.5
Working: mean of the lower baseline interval 2.12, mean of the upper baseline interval 2.22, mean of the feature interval 2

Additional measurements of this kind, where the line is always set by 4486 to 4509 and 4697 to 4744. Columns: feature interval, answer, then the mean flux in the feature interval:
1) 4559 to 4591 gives 0.42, 2.08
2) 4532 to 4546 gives 1.45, 1.88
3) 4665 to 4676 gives 0.98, 1.95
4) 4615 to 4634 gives -1.22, 2.26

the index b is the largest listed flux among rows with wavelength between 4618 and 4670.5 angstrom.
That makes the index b 2.38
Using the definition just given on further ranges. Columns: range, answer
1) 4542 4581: 2.24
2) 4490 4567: 2.3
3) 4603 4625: 2.37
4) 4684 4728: 2.39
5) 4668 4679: 2.04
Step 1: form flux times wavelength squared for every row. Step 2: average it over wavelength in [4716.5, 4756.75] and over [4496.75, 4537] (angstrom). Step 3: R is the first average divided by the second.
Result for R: 1.22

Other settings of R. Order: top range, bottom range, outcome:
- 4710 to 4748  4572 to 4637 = 1.09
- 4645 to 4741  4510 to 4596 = 1.10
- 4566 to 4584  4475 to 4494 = 1.06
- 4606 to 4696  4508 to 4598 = 1.09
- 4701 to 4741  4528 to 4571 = 1.18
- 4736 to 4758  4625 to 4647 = 1.08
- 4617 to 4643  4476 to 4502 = 1.15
